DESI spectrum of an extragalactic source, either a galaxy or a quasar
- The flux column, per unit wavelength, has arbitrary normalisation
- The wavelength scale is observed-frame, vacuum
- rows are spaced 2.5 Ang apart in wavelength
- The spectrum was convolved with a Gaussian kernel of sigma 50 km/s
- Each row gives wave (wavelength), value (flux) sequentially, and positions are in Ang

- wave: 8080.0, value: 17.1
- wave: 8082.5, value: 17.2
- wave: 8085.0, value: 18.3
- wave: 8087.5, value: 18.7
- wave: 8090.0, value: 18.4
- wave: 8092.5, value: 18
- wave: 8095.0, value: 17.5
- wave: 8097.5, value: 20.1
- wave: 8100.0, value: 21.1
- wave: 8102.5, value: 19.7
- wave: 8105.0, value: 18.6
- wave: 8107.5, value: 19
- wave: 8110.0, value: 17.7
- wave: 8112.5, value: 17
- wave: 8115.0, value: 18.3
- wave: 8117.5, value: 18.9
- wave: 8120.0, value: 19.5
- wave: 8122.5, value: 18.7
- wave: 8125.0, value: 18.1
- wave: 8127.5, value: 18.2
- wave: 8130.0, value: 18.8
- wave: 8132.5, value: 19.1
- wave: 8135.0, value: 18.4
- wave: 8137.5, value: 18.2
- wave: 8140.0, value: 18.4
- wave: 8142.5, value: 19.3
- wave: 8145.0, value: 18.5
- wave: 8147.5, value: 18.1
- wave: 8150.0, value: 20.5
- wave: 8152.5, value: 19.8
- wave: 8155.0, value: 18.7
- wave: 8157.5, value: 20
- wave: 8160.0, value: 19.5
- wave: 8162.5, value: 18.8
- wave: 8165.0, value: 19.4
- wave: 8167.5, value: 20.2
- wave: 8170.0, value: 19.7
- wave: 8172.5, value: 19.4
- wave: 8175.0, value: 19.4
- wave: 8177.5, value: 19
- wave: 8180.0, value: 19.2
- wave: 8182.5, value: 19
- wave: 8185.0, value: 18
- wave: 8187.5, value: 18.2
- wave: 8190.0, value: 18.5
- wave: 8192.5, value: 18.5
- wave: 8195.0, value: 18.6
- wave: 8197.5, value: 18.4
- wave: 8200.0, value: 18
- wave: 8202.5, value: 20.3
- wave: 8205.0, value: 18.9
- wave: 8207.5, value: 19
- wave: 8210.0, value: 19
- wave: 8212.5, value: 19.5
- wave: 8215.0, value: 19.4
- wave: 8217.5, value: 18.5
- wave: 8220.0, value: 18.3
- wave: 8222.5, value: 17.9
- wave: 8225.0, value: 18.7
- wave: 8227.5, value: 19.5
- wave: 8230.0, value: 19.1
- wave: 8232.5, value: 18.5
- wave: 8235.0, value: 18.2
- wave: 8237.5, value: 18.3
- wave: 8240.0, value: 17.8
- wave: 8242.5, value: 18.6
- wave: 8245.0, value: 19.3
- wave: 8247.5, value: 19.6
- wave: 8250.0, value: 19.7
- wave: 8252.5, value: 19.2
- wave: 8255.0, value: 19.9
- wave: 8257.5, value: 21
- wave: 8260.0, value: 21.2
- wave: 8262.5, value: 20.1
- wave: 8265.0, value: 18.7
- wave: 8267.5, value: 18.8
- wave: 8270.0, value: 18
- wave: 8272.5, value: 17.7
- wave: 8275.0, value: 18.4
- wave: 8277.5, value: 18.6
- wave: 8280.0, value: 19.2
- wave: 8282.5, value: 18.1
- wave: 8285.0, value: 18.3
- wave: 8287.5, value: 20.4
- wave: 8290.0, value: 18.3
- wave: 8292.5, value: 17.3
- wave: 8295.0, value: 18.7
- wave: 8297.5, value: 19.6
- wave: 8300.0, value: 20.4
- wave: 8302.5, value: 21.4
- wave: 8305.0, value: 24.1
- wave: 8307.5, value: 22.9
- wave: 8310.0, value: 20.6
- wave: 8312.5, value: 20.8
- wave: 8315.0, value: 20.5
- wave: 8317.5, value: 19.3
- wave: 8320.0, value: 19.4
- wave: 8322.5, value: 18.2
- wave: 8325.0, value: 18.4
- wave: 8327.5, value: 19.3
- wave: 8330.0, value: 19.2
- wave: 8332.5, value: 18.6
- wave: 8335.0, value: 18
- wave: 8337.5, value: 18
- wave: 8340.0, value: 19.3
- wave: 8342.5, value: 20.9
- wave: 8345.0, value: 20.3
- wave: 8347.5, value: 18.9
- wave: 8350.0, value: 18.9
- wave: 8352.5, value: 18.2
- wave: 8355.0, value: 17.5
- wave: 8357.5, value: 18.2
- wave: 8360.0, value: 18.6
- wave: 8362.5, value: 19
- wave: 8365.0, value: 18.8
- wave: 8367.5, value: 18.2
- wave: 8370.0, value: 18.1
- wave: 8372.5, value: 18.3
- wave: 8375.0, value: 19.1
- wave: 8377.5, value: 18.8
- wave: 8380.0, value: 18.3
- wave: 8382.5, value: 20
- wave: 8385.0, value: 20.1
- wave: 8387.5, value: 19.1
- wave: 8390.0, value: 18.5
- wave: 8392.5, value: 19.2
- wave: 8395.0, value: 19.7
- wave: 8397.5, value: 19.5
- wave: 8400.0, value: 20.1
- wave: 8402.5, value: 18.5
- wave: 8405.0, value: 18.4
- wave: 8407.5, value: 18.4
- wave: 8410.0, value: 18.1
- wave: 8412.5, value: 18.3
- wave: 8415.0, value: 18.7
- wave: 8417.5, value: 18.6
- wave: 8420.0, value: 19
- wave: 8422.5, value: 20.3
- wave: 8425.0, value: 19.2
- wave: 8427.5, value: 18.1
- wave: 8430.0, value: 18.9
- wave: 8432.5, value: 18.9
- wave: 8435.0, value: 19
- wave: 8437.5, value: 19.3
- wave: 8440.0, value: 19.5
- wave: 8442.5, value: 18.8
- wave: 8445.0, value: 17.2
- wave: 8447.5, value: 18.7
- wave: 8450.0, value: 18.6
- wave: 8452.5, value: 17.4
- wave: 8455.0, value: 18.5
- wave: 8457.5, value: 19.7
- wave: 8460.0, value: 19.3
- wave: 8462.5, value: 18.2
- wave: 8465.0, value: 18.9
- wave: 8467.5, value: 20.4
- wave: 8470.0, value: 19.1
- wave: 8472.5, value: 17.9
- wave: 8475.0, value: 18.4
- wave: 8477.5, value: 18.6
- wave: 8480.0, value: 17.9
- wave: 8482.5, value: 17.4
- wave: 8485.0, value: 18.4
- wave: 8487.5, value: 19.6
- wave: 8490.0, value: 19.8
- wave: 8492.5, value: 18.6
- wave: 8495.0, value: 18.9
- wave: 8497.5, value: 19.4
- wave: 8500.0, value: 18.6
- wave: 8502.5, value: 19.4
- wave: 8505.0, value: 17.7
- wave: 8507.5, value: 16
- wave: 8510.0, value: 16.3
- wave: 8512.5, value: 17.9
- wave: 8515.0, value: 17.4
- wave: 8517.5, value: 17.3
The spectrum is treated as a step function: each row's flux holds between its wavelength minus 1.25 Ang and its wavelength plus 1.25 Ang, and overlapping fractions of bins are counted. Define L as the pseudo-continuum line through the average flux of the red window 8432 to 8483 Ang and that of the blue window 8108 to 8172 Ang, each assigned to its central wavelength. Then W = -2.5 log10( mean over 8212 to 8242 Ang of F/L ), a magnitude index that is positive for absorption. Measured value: 0.012 mag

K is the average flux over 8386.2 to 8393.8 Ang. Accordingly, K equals 18.9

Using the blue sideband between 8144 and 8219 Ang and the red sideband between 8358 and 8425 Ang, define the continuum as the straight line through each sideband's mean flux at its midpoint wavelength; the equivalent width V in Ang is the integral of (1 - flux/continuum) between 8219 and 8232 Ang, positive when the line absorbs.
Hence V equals 0.23 Ang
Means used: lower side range 19.1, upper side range 18.9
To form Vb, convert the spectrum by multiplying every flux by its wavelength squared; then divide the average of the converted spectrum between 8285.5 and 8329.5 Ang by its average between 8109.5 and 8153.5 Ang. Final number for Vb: 1.1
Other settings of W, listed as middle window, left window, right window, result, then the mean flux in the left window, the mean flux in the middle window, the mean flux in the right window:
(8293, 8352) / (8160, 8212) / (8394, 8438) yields -0.045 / 19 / 19.8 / 18.9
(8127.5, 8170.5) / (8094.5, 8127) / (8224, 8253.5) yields -0.016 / 18.8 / 19.1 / 18.9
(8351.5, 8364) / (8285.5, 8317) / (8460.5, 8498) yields 0.087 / 20.3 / 18.3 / 18.8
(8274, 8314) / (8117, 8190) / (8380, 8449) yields -0.048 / 19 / 19.8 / 19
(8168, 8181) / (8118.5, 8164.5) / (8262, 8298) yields -0.030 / 18.9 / 19.4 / 18.6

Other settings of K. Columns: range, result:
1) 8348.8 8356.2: 18.2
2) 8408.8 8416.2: 18.4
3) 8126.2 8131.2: 18.5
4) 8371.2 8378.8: 18.7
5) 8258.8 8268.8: 19.7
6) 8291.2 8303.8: 19.5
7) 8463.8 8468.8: 19.7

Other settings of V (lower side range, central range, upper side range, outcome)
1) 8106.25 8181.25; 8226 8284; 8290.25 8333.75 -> 1.6 Ang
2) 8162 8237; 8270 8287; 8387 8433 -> 0.4 Ang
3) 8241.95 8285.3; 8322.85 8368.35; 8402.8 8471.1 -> 0.5 Ang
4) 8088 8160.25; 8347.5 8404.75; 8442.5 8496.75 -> -0.4 Ang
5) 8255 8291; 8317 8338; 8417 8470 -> 0.3 Ang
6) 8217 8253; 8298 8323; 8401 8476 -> -2.7 Ang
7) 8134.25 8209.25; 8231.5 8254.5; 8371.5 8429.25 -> 0.2 Ang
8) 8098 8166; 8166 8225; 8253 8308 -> 0.8 Ang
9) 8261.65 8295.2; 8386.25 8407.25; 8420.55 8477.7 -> -0.4 Ang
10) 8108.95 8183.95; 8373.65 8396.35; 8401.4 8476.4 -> -0.5 Ang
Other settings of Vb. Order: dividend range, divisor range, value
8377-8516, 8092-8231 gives 1.06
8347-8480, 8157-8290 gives 1.04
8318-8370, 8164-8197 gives 1.03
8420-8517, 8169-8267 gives 1.04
